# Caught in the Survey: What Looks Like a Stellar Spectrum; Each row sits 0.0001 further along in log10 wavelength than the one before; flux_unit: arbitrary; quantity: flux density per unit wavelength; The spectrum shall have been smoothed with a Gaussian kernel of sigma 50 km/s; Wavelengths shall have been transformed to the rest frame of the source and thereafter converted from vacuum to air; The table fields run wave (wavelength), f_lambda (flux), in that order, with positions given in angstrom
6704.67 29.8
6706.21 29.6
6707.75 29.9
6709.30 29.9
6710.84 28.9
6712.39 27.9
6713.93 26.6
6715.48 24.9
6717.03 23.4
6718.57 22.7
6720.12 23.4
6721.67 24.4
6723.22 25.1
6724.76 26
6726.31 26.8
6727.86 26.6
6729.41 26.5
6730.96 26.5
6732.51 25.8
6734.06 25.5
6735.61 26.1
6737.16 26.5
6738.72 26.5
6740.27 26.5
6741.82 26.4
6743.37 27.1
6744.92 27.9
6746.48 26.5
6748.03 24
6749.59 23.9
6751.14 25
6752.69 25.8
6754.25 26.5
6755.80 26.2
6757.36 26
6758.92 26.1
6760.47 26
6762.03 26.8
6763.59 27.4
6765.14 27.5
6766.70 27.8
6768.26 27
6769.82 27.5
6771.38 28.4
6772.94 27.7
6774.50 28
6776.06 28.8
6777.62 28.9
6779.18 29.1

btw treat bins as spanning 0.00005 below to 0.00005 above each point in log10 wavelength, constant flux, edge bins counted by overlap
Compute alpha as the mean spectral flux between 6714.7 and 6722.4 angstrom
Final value 23.7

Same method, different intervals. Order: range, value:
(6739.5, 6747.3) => 26.9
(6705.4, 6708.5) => 29.8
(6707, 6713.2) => 29.1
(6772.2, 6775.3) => 27.9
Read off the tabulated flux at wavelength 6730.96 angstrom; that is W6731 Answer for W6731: 26.5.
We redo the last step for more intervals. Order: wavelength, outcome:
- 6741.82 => 26.4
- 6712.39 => 27.9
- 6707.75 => 29.9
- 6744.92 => 27.9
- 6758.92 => 26.1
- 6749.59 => 23.9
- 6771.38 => 28.4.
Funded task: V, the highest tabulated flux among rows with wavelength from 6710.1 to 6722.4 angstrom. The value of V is 28.9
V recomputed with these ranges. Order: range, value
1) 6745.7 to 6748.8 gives 26.5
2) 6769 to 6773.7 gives 28.4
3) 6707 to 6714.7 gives 29.9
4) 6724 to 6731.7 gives 26.8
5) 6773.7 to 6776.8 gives 28.8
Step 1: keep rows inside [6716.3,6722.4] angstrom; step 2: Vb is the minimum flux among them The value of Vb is 22.7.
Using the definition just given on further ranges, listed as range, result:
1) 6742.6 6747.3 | 26.5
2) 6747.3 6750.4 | 23.9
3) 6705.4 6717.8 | 23.4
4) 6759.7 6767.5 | 26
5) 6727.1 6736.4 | 25.5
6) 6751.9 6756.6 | 25.8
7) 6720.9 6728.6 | 24.4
